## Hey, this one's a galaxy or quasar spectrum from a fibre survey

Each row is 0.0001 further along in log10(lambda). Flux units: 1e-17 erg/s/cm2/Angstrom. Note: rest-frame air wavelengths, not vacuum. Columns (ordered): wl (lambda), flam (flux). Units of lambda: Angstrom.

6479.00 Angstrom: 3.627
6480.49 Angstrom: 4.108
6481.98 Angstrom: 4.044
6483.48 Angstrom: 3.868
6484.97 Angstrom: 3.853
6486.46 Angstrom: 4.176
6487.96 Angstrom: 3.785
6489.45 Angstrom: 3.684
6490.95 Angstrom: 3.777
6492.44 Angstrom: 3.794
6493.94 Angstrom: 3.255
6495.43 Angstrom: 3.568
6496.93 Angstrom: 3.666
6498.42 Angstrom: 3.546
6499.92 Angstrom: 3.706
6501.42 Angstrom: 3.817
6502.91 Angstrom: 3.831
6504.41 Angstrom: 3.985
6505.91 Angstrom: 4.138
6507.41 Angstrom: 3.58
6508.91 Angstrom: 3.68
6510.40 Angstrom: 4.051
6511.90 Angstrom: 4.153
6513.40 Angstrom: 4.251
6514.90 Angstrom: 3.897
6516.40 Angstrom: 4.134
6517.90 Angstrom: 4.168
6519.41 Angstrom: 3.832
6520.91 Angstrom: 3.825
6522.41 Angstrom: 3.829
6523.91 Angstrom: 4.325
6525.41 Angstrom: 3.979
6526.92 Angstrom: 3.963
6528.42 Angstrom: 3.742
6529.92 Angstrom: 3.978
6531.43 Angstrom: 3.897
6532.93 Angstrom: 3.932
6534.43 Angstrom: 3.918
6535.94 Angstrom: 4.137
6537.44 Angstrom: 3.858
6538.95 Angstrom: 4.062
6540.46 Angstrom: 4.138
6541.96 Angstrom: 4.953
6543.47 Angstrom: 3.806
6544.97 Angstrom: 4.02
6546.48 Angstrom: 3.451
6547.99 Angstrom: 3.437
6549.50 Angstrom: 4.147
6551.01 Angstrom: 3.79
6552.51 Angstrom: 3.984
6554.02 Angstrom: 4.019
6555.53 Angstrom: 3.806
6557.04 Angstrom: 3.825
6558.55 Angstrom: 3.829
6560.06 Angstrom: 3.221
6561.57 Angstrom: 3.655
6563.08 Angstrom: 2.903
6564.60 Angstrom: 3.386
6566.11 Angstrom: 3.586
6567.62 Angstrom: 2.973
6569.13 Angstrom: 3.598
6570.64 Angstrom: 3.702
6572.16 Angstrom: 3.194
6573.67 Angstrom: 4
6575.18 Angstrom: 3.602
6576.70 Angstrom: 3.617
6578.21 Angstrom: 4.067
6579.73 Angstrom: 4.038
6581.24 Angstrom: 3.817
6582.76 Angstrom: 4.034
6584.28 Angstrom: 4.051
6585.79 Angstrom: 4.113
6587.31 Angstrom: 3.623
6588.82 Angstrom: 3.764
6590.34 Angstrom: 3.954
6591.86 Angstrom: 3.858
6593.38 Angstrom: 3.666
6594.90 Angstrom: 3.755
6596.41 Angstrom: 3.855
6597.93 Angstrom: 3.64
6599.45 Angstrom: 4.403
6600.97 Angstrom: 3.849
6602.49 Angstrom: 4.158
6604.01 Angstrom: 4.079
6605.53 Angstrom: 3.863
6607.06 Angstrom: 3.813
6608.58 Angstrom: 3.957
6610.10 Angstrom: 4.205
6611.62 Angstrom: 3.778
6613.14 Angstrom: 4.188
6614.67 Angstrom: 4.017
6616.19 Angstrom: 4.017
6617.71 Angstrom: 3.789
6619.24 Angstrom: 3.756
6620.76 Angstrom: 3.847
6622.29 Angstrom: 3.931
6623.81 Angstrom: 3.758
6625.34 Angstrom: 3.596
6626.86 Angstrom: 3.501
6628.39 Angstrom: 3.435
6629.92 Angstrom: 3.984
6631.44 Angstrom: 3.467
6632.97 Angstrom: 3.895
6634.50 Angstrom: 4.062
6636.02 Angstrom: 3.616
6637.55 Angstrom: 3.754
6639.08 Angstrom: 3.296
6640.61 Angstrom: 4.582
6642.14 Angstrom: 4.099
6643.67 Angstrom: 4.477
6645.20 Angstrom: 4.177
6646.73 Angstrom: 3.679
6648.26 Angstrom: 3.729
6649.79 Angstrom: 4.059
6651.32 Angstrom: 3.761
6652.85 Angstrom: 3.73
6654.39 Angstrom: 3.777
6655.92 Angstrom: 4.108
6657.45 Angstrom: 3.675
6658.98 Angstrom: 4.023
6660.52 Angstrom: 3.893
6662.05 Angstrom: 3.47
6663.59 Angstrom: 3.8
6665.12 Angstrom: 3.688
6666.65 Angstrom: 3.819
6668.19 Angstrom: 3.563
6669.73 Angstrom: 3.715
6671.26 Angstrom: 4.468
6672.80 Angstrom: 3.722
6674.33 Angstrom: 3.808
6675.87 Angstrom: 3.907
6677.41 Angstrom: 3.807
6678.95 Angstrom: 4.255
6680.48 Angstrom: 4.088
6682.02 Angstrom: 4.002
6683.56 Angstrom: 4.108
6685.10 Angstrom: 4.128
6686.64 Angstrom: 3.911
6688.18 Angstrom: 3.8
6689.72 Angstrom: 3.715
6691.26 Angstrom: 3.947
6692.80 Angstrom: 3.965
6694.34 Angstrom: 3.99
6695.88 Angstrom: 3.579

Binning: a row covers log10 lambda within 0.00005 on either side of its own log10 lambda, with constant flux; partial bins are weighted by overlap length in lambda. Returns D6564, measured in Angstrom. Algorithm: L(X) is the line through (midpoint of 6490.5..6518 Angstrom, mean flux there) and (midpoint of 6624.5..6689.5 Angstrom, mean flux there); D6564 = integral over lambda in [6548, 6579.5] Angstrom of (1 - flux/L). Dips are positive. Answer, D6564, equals 1.6 Angstrom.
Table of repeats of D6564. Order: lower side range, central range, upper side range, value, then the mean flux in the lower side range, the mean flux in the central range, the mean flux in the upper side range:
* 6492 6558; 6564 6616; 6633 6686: 1.0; 3.91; 3.83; 3.91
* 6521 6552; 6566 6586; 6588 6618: 1.1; 3.97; 3.74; 3.93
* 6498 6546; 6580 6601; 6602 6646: 0.2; 3.97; 3.89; 3.9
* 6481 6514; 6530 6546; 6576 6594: -0.8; 3.83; 4.06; 3.89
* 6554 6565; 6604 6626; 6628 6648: -0.6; 3.55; 3.9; 3.89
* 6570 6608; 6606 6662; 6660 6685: 0.1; 3.86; 3.87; 3.89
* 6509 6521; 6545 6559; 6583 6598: 0.4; 4.03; 3.82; 3.84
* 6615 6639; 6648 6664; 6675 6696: 0.1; 3.75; 3.82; 3.95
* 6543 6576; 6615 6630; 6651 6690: 0.1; 3.63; 3.76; 3.88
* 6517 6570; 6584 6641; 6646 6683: -0.2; 3.83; 3.86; 3.86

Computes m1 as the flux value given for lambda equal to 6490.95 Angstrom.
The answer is 3.777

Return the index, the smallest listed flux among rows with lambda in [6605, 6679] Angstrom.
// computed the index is 3.296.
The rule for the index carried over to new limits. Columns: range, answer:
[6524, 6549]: 3.437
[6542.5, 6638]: 2.903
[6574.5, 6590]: 3.602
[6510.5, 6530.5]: 3.742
